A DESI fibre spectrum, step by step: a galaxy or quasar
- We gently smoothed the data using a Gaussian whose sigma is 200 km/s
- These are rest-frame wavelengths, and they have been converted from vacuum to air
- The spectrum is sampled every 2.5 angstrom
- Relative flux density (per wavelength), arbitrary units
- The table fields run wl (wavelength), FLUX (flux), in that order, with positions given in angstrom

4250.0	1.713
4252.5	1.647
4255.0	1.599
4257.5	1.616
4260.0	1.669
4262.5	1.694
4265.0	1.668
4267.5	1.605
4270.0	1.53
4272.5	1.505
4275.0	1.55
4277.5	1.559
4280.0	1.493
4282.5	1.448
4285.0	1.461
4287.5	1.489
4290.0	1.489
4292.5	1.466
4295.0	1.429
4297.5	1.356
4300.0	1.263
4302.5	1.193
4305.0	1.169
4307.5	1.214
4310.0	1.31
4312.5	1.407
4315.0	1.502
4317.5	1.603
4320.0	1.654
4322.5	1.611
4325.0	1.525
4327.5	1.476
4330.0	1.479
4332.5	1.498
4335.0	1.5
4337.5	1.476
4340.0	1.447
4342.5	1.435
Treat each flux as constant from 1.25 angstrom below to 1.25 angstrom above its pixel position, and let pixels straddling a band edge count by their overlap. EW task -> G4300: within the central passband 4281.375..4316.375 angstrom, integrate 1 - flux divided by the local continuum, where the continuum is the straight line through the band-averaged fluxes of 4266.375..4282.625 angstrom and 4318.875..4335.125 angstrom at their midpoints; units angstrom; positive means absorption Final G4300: 3.70 angstrom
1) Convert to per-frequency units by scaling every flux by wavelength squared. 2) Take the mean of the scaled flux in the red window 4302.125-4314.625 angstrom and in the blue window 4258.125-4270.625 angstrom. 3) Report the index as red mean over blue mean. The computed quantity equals 0.80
